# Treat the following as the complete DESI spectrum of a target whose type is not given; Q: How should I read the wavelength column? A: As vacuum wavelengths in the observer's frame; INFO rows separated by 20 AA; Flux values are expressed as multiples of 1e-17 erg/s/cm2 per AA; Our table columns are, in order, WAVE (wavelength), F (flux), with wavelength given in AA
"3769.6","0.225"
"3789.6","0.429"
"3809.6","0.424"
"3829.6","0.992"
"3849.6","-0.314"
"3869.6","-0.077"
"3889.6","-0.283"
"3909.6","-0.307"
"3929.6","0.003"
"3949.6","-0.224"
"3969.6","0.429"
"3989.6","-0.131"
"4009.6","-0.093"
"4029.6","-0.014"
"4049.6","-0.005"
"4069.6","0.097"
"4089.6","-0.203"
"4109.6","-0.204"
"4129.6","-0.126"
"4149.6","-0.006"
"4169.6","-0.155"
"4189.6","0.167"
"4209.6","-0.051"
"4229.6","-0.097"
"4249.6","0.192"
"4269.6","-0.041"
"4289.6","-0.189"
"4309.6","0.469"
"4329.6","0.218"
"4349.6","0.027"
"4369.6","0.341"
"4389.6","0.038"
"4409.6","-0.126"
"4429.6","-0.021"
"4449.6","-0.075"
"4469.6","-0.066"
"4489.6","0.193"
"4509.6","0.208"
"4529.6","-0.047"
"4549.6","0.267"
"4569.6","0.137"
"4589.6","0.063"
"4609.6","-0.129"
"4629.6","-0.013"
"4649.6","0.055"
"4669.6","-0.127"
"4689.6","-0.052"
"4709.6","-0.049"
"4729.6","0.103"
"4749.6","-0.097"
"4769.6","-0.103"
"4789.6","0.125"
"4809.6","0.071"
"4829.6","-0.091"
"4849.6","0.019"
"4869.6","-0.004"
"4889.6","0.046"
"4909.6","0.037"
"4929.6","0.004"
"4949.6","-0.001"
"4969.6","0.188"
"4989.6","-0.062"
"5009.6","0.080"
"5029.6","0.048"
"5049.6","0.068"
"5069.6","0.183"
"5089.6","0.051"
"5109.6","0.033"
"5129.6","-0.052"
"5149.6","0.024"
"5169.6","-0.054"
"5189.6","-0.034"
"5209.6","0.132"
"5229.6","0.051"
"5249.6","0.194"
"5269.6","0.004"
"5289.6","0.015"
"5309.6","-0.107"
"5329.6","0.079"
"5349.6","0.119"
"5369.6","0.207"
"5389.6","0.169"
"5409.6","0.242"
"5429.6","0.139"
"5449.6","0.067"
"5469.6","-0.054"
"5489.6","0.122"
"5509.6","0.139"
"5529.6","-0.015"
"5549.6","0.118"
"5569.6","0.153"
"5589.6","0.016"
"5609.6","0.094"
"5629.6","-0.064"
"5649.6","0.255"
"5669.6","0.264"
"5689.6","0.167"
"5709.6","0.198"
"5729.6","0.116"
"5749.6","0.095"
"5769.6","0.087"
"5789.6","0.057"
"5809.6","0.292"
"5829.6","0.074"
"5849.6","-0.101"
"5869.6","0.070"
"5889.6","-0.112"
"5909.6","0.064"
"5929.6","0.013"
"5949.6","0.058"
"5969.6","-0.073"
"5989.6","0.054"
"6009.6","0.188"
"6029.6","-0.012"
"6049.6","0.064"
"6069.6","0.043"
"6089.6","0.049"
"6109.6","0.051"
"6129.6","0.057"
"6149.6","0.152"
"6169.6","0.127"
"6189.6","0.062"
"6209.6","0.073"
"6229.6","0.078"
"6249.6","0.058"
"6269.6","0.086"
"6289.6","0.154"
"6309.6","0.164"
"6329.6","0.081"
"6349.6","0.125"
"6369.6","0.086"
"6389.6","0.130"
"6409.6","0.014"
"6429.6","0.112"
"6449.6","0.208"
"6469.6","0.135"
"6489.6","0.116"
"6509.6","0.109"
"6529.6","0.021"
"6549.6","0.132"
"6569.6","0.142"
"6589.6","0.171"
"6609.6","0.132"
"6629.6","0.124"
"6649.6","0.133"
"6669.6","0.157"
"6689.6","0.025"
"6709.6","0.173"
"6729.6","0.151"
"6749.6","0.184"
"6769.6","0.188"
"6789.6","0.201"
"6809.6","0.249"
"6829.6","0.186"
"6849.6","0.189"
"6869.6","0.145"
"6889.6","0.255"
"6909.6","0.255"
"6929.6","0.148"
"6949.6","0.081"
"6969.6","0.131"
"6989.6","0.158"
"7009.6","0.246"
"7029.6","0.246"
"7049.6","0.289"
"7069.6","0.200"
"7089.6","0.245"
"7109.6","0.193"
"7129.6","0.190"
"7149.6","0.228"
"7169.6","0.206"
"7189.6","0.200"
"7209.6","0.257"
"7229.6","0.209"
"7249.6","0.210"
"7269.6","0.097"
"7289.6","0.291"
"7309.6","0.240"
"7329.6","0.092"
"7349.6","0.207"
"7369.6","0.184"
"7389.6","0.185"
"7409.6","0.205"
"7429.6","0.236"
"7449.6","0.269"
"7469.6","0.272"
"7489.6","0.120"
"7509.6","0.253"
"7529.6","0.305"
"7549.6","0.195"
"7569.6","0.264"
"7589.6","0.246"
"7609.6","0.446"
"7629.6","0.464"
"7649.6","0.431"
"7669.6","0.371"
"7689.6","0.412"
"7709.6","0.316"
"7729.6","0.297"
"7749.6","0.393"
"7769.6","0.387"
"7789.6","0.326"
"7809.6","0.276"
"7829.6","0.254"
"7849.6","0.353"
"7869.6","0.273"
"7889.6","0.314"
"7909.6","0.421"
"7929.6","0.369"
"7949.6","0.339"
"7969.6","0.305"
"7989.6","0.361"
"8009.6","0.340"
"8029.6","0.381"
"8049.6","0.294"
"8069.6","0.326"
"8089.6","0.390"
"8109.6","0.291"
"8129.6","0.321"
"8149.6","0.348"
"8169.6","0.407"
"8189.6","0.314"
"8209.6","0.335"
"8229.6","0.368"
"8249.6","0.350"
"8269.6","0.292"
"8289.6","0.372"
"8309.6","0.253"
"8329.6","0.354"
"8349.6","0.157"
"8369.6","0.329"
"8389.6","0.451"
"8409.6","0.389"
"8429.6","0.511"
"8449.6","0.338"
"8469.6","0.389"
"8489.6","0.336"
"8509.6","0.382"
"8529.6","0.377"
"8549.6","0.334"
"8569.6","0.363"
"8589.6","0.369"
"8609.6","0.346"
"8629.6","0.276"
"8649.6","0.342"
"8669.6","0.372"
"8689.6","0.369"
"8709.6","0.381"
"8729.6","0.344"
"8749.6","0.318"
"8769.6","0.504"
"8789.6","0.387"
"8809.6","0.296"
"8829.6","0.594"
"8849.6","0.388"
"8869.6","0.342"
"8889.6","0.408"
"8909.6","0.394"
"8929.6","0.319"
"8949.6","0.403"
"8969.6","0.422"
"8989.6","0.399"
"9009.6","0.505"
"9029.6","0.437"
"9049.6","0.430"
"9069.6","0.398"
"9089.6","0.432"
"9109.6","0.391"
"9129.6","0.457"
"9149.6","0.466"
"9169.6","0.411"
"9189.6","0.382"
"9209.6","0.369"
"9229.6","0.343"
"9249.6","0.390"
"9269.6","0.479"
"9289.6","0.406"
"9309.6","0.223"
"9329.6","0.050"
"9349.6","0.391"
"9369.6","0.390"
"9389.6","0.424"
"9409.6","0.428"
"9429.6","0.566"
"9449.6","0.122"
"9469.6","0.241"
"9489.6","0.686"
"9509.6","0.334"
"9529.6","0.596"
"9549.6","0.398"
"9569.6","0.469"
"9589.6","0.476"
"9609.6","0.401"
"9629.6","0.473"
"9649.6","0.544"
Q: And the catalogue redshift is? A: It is 0.701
